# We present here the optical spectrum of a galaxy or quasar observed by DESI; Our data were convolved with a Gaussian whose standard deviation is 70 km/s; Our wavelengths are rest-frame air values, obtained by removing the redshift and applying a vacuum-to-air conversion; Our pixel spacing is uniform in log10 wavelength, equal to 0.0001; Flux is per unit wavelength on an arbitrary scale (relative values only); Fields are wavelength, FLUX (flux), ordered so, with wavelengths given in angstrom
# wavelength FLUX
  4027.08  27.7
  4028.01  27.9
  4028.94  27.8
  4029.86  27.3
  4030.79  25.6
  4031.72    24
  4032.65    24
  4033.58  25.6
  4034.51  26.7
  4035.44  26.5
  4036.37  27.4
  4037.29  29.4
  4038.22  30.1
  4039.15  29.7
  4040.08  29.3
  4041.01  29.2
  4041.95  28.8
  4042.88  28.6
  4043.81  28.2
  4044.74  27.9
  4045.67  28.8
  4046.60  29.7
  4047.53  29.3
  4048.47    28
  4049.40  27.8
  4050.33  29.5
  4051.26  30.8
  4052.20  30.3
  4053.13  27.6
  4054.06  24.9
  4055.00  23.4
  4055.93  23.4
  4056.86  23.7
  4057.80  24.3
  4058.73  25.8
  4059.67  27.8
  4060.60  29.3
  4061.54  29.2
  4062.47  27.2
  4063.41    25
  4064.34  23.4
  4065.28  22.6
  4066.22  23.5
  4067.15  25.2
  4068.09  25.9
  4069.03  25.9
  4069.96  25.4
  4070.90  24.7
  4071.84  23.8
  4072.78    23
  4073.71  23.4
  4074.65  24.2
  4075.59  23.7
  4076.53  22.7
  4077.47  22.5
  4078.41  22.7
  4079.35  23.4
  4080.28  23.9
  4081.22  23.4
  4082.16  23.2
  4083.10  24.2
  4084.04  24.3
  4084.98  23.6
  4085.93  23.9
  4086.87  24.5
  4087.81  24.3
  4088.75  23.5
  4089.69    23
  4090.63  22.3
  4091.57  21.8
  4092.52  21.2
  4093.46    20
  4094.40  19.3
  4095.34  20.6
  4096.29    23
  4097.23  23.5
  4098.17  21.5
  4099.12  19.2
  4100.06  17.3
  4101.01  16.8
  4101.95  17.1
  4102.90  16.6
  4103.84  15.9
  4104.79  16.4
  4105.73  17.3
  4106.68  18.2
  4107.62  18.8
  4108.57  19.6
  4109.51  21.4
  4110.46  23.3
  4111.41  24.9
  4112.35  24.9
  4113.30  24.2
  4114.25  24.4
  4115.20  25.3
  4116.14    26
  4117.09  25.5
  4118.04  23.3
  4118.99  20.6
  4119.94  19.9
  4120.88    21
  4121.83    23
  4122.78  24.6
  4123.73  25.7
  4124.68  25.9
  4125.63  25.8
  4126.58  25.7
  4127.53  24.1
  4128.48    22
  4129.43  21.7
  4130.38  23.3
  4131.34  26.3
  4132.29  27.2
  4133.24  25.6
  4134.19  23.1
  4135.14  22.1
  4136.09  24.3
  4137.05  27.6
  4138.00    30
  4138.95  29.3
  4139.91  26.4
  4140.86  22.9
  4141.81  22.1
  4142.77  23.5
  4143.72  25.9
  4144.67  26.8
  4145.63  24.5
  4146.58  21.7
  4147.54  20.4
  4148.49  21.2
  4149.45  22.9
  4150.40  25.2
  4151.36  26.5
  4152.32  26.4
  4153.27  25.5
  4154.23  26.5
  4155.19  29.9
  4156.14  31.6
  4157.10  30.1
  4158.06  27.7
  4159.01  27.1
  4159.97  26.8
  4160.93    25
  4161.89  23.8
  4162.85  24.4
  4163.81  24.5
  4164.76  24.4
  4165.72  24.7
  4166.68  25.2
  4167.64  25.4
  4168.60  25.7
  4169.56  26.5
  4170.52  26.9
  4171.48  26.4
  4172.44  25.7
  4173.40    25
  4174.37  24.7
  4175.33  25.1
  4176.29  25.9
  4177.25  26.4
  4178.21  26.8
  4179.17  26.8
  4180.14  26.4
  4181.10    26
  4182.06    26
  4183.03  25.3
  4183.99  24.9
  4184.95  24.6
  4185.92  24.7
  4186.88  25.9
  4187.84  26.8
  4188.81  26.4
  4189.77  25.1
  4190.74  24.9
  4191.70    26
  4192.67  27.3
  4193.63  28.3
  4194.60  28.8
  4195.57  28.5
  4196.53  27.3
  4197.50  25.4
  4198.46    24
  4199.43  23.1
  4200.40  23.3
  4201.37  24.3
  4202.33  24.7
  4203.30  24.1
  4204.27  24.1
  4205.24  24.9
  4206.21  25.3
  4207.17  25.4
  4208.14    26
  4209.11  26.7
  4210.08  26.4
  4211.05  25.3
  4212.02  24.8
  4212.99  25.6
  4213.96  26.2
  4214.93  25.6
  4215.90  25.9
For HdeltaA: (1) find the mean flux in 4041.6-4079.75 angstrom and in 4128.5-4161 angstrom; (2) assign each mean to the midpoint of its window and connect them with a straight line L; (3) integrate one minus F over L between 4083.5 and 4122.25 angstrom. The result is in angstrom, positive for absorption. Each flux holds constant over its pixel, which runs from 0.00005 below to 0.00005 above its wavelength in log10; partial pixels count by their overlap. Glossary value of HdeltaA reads 6.36 angstrom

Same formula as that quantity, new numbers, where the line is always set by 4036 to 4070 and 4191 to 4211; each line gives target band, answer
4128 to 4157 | 1.26 angstrom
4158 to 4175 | 0.36 angstrom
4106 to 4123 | 2.53 angstrom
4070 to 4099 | 4.25 angstrom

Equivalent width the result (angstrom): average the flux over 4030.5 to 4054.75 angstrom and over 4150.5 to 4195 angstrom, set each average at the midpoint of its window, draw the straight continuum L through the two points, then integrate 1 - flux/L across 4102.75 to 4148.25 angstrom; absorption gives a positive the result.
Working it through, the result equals 5.86 angstrom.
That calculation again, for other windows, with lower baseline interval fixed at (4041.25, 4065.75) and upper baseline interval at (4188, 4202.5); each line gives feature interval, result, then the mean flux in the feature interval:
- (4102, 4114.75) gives 3.01 angstrom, 20.3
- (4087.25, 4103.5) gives 3.73 angstrom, 20.6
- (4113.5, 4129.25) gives 1.57 angstrom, 23.9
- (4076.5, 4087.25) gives 1.33 angstrom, 23.5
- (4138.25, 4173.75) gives 0.89 angstrom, 25.6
